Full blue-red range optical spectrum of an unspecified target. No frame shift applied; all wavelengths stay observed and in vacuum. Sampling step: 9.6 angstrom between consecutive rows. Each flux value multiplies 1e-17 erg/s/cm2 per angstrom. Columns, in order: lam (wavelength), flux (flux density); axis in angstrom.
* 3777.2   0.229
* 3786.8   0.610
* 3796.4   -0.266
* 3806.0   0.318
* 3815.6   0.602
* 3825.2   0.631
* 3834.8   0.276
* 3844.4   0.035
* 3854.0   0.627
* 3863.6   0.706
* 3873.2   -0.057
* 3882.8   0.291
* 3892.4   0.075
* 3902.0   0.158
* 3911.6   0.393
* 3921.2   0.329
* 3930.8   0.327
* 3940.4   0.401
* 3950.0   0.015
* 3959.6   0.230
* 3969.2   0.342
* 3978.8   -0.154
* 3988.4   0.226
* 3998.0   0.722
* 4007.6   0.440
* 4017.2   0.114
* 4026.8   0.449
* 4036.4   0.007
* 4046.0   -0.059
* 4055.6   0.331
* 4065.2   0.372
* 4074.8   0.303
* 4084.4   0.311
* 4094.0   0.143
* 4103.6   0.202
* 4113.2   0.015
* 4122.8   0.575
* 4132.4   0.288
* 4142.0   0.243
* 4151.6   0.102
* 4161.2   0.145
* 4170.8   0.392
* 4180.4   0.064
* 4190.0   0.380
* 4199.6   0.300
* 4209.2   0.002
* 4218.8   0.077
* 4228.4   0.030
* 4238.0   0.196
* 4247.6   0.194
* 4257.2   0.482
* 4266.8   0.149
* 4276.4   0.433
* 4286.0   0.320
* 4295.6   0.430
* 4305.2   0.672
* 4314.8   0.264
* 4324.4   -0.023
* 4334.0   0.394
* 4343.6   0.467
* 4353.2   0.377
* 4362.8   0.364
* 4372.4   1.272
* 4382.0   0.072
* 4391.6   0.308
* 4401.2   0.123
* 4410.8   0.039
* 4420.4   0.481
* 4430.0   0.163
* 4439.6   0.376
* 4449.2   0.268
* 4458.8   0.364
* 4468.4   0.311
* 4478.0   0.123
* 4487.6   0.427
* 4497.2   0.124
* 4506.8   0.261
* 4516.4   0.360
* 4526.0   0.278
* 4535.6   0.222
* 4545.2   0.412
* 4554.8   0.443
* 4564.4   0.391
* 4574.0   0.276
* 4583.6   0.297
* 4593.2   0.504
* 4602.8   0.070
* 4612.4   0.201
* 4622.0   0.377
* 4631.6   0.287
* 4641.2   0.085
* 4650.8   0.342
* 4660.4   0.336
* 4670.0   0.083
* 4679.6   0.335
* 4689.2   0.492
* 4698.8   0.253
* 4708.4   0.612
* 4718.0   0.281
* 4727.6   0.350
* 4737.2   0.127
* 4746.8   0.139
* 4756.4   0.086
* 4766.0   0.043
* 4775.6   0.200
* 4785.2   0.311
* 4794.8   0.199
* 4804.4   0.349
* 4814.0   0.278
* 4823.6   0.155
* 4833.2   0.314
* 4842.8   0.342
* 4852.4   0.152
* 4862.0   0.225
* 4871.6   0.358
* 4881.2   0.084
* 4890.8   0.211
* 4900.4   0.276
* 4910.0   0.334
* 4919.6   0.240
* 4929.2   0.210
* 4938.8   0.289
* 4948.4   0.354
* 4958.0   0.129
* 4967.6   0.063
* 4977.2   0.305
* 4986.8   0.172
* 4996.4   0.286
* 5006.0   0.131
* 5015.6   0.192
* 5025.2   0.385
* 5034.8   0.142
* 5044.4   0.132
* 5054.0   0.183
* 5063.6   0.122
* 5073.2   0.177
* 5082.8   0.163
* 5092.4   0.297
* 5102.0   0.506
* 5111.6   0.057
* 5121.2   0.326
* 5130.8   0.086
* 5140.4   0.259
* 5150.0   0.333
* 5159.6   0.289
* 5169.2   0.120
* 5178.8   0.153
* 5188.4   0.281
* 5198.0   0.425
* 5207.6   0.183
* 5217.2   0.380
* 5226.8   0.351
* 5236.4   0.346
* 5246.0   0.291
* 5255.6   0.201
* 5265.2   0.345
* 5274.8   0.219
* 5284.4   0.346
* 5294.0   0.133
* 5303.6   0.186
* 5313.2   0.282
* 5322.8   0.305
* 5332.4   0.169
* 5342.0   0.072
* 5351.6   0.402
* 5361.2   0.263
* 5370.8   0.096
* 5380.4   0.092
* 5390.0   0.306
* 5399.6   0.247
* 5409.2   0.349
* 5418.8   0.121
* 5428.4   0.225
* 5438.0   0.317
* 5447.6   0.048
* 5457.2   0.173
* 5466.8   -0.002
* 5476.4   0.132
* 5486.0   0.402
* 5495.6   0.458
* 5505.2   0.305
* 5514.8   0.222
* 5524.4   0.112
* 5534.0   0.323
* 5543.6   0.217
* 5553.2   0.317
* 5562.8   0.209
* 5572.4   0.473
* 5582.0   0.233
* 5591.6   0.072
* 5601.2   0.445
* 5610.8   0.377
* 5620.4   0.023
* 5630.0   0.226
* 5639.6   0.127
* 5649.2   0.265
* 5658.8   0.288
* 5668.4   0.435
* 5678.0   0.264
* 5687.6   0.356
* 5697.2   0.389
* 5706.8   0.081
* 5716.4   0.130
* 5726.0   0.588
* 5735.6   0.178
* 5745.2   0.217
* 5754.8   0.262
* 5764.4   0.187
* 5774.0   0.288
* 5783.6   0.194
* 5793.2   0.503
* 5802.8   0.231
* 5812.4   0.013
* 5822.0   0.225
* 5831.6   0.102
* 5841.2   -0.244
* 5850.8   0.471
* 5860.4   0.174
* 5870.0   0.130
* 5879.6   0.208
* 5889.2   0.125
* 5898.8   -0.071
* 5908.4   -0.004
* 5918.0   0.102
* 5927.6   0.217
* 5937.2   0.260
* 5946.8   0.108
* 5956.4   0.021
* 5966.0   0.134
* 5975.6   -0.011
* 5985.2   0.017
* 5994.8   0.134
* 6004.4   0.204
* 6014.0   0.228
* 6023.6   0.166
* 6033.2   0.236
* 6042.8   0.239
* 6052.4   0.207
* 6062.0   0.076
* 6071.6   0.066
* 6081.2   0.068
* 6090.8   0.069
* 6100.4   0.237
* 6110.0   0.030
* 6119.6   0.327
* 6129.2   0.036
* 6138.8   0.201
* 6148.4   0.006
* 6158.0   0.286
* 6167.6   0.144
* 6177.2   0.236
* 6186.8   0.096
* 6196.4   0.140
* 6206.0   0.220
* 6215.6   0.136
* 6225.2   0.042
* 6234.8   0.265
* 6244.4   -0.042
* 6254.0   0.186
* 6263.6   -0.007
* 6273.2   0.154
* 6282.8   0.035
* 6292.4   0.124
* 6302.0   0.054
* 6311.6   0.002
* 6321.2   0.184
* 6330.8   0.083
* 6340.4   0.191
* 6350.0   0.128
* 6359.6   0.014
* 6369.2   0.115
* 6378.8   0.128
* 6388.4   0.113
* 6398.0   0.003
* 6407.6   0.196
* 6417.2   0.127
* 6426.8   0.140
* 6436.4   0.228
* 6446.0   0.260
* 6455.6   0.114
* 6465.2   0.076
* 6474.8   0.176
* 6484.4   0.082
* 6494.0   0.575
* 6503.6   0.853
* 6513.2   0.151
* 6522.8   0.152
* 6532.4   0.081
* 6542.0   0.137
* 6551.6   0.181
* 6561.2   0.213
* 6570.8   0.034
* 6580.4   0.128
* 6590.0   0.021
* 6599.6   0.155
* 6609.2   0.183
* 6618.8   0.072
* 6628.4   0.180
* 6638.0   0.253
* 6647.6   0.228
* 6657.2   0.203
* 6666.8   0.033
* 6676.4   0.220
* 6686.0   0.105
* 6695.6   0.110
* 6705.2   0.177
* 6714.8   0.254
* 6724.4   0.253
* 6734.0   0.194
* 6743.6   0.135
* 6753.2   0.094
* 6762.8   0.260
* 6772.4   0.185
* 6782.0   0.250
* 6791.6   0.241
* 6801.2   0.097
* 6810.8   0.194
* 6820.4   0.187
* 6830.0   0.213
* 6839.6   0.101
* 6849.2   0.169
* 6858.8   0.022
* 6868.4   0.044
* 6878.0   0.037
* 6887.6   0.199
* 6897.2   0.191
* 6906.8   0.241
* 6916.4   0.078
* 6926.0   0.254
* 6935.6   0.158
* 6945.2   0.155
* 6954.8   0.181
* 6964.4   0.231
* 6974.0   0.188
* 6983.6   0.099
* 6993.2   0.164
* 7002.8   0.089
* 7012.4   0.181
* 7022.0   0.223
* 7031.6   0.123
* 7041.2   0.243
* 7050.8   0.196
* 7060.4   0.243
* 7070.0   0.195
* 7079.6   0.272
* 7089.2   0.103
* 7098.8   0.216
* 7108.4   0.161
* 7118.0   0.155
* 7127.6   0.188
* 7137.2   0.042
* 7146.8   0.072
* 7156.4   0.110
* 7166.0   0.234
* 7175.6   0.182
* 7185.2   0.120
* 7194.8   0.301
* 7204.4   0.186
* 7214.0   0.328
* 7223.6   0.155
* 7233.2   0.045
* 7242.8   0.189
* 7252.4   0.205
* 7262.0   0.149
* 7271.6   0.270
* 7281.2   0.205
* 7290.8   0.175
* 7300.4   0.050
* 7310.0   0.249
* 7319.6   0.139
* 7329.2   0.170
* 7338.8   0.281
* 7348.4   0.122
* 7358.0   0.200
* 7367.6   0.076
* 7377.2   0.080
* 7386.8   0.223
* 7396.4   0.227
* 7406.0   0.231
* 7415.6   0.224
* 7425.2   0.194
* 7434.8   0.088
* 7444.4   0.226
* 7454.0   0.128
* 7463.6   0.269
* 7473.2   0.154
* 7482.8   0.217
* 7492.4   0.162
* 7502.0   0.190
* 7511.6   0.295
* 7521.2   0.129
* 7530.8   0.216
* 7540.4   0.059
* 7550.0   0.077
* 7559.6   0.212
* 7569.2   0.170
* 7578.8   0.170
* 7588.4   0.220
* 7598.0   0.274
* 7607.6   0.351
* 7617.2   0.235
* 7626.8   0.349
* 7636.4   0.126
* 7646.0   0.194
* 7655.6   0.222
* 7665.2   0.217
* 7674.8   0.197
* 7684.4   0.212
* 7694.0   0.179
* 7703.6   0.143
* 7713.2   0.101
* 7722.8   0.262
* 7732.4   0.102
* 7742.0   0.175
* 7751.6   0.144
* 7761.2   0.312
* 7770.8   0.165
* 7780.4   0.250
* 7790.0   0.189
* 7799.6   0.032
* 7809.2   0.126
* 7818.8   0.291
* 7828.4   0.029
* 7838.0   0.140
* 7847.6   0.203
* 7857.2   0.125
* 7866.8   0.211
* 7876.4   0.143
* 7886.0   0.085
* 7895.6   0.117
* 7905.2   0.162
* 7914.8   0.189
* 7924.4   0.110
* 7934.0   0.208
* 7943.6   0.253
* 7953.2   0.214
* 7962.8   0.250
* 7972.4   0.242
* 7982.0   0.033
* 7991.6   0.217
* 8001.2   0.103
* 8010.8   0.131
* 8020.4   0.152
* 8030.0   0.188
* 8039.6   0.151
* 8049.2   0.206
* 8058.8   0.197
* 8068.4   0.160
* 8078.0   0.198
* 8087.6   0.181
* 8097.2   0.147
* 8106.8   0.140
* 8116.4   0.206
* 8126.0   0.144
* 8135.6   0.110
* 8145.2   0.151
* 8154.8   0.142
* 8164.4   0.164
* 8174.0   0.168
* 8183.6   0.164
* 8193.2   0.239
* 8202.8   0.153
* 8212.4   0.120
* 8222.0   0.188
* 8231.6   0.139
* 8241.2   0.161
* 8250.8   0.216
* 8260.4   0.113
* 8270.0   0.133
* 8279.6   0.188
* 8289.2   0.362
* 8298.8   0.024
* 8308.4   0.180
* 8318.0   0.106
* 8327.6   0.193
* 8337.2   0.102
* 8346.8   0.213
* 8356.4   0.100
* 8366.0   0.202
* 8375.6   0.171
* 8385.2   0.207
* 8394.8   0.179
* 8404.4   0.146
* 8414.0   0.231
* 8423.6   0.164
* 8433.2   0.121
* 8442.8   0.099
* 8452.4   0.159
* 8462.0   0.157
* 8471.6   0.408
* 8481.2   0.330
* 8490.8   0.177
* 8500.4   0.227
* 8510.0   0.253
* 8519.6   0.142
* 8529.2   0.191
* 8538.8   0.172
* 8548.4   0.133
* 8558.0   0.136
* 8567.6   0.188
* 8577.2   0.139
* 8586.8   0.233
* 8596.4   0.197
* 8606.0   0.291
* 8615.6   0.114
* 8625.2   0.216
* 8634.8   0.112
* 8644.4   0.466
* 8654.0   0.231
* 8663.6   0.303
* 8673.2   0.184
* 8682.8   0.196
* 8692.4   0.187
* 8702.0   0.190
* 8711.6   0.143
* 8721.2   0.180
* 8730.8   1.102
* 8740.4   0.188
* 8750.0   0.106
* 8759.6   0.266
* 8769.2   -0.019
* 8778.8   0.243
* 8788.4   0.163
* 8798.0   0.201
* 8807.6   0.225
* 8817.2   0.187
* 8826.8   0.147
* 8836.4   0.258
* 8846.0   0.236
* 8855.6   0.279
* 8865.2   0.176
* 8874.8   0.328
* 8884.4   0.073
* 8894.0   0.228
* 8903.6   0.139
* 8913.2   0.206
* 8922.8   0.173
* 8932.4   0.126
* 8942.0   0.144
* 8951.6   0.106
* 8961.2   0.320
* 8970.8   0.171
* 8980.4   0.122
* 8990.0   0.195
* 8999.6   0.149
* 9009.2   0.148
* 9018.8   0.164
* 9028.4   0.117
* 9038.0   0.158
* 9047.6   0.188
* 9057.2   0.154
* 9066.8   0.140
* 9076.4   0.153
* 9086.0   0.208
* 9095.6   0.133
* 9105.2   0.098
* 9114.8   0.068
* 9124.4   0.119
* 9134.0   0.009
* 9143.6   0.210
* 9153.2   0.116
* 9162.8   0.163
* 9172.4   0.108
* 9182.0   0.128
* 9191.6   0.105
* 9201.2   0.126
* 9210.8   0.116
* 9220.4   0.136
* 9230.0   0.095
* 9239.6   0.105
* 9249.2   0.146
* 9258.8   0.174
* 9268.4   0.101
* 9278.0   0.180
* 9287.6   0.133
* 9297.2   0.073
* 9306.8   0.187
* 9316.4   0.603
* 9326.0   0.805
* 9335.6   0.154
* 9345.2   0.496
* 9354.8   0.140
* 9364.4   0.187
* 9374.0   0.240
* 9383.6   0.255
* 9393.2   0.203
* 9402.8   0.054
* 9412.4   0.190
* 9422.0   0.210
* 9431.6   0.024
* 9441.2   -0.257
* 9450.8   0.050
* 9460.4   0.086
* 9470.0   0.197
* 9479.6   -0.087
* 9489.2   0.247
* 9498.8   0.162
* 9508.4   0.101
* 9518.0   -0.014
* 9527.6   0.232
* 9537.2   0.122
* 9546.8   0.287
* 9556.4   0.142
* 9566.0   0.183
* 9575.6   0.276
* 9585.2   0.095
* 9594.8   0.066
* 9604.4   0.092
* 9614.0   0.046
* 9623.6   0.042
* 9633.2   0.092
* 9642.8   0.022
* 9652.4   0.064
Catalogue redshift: 0.743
